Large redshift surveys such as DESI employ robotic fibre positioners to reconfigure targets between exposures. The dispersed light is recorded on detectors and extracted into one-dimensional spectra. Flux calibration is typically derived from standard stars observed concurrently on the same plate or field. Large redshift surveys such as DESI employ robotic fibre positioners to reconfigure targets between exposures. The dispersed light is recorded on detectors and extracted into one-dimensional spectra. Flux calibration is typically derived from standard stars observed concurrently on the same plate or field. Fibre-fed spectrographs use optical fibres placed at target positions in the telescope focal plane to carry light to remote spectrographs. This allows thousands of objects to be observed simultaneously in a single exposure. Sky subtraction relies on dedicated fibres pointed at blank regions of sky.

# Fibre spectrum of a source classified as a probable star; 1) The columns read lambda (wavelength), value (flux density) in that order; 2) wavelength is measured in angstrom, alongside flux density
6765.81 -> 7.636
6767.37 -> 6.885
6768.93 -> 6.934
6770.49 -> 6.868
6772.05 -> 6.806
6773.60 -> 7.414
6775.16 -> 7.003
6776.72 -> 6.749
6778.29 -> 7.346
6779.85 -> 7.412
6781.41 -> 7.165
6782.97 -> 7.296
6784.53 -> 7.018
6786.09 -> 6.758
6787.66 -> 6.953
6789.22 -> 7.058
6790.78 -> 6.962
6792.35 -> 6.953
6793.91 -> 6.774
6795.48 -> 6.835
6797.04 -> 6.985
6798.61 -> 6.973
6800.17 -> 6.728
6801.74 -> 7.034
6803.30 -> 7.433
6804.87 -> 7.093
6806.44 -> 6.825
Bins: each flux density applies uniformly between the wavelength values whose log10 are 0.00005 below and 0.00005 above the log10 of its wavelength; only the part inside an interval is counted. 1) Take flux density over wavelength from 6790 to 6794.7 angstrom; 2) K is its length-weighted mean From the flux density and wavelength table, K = 6.89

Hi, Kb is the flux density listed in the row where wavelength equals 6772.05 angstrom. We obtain 6.806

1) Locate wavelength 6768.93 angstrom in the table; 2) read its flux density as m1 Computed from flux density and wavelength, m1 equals 6.934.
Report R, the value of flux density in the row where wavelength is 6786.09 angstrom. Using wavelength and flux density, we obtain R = 6.758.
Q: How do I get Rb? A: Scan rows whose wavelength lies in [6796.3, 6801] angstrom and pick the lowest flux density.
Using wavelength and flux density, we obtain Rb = 6.728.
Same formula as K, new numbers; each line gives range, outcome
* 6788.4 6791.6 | 7.01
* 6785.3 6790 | 6.92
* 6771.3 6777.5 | 7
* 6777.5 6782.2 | 7.3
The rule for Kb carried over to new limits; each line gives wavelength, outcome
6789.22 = 7.058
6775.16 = 7.003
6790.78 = 6.962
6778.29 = 7.346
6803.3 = 7.433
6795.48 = 6.835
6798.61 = 6.973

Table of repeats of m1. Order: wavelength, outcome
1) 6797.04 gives 6.985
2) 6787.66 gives 6.953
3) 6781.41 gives 7.165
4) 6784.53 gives 7.018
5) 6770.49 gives 6.868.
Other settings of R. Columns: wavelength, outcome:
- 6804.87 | 7.093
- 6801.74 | 7.034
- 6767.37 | 6.885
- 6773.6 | 7.414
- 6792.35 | 6.953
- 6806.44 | 6.825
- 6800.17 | 6.728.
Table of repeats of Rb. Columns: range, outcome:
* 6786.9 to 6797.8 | 6.774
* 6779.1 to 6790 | 6.758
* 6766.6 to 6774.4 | 6.806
